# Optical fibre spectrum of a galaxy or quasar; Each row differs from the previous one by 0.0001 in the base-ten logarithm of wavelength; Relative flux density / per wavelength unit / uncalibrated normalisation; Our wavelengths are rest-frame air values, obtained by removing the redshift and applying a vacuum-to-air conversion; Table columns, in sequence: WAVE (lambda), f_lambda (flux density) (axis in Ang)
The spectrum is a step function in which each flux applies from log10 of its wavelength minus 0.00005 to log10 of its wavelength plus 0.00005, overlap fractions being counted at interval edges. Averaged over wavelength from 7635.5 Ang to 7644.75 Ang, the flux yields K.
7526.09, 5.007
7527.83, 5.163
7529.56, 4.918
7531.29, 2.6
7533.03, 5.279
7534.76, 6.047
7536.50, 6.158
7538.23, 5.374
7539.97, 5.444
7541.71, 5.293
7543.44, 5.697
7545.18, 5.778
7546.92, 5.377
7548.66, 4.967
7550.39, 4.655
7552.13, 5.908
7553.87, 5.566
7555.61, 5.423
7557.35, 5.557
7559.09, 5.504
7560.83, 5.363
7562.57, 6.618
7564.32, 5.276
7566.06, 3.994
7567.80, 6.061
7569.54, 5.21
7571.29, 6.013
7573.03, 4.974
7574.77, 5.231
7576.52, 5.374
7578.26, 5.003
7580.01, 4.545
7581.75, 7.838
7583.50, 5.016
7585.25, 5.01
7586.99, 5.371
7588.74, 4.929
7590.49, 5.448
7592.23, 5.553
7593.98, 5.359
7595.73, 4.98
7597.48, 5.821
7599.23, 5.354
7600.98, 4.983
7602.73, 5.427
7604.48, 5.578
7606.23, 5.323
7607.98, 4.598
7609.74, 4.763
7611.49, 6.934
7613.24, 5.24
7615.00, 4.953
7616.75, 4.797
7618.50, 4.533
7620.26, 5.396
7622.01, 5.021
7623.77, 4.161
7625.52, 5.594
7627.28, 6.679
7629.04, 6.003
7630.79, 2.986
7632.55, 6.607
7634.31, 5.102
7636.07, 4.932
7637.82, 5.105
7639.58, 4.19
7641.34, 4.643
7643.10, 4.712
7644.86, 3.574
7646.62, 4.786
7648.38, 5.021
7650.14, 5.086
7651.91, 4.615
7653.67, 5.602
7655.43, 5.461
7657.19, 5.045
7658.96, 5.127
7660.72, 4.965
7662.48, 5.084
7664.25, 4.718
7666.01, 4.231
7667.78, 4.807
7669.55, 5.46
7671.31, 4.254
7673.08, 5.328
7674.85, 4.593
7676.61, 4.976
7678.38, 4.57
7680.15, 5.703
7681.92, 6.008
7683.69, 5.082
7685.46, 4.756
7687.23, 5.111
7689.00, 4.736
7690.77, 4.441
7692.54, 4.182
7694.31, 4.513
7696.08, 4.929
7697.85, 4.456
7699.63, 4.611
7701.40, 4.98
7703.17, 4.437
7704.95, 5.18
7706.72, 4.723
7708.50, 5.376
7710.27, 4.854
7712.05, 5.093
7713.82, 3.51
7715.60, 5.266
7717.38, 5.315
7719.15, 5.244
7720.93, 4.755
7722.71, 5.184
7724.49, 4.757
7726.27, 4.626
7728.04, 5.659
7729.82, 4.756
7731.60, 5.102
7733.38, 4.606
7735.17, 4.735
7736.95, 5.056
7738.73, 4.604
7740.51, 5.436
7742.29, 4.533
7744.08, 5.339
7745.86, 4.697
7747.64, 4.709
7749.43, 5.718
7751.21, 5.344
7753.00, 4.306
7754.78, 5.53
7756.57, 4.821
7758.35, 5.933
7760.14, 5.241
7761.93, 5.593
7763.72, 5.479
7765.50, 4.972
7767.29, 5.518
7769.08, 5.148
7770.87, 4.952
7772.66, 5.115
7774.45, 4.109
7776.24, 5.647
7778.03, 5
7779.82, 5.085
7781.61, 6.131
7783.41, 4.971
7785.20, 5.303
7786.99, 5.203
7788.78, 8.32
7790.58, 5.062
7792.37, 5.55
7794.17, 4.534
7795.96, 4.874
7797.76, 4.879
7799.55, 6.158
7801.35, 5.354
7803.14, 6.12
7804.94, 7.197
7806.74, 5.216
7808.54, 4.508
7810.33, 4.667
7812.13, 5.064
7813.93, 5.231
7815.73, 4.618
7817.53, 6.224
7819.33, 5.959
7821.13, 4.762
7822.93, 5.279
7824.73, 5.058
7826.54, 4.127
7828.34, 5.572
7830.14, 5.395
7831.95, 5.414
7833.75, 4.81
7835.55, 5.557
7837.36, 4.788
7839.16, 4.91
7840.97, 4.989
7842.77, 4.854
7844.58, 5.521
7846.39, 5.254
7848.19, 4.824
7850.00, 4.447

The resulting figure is 4.62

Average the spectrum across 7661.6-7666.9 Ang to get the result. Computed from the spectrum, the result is 4.67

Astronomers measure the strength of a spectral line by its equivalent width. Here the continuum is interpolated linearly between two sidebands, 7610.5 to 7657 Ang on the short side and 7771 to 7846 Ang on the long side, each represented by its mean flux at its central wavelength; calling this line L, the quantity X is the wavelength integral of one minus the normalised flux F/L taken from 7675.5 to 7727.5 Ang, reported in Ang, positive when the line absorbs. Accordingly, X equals 2.8 Ang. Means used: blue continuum 5.07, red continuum 5.29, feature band 4.88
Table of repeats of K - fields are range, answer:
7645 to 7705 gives 4.89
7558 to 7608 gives 5.39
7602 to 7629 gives 5.29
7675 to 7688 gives 5.14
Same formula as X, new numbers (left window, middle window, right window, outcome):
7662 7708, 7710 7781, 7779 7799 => 2.2 Ang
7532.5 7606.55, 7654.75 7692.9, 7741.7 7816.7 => 3.0 Ang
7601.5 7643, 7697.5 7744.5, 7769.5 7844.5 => 2.9 Ang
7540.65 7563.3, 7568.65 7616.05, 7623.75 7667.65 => -0.8 Ang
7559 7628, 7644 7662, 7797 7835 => 1.4 Ang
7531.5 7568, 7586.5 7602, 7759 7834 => 0.3 Ang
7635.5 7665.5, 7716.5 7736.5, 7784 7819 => 0.7 Ang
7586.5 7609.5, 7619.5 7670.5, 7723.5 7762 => 2.0 Ang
